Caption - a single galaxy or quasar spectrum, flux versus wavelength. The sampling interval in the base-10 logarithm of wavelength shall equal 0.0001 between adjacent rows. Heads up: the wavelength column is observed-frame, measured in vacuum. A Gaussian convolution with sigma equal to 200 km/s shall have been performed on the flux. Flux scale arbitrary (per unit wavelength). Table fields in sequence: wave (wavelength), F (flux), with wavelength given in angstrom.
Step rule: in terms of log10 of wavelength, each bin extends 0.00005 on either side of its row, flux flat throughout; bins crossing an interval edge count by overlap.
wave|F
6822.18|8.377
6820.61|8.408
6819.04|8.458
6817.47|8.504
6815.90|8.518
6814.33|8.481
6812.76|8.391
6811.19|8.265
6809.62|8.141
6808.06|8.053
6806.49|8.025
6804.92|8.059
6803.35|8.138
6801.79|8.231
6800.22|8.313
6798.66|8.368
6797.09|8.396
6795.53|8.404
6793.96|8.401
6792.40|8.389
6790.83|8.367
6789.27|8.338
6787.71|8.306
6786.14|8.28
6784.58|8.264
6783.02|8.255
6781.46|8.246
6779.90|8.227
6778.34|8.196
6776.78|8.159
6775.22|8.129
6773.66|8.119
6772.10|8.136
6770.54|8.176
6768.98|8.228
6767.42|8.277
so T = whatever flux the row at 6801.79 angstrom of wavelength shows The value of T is 8.231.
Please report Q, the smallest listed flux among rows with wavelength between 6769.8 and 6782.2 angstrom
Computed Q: 8.119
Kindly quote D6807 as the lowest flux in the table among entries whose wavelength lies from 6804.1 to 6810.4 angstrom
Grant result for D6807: 8.025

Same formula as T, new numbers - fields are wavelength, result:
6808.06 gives 8.053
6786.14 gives 8.28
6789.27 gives 8.338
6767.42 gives 8.277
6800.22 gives 8.313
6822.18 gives 8.377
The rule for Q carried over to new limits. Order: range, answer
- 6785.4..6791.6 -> 8.28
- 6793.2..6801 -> 8.313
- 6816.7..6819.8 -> 8.458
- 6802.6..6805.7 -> 8.059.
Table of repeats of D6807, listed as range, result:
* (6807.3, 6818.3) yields 8.053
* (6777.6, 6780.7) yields 8.196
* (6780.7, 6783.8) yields 8.246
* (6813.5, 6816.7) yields 8.481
